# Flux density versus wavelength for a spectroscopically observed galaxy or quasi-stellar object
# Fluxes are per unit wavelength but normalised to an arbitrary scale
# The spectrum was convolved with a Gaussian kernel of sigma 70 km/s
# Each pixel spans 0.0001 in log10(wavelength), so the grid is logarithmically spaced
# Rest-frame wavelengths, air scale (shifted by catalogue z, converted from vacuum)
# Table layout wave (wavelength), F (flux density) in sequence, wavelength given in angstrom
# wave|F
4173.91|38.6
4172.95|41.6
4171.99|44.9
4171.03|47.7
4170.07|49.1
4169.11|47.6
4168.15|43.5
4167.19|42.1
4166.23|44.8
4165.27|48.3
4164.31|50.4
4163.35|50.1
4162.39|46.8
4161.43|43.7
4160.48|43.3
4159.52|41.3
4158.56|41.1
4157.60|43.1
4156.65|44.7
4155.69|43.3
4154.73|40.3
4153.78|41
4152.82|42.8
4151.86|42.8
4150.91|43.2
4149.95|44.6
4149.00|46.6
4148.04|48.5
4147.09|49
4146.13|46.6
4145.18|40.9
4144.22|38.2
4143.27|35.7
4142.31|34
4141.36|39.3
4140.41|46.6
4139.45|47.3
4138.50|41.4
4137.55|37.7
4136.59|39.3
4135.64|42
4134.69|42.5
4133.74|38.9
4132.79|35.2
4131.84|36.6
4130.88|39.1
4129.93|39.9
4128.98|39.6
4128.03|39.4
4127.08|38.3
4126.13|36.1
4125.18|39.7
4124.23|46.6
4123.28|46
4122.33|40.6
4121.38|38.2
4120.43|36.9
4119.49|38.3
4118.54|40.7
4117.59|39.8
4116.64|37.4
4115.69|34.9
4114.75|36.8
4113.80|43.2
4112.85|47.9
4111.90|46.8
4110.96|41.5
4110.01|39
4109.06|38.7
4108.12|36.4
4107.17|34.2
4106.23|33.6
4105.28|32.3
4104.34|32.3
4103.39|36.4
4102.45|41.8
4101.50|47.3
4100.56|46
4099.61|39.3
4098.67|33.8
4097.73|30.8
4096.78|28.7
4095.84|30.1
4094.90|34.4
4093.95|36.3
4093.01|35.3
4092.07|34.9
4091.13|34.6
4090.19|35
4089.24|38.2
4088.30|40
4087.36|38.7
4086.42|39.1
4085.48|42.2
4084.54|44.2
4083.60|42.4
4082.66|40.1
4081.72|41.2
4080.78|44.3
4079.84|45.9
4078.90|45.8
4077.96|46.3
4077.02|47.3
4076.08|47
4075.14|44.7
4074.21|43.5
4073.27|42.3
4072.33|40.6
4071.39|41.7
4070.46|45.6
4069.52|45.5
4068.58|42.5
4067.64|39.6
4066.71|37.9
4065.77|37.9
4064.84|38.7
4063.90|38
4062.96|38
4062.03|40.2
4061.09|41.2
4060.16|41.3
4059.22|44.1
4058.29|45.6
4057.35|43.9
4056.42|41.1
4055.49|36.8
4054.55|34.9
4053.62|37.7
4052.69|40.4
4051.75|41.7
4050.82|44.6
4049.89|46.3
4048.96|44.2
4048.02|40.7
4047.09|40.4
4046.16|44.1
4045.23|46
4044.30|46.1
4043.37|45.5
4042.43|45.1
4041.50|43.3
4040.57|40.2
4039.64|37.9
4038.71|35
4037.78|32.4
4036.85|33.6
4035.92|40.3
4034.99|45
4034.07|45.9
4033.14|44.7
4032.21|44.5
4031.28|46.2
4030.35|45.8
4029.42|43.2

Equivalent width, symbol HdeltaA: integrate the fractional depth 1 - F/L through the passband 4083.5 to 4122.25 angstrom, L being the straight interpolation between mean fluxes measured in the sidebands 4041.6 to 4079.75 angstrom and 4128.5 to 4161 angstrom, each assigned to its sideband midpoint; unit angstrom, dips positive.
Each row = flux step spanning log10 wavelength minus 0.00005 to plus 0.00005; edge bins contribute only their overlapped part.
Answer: 3.7 angstrom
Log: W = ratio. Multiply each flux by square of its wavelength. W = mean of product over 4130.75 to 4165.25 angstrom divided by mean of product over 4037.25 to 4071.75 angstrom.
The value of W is 1.08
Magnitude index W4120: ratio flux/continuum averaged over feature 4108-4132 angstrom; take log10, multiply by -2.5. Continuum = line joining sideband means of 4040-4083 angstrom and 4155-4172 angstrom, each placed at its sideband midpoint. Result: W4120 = 0.10 mag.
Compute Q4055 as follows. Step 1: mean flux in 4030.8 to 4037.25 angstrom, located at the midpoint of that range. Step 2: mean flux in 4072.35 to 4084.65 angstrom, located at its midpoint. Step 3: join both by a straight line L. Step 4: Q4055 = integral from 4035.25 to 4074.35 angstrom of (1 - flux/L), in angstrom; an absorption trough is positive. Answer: 2.2 angstrom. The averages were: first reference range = 43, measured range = 41.1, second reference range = 44.1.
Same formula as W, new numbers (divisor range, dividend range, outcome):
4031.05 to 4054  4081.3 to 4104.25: 0.92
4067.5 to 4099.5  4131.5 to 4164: 1.09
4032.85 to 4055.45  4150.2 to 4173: 1.14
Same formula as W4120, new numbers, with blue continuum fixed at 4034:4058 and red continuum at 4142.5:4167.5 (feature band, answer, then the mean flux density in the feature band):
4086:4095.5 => 0.16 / 36.5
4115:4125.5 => 0.08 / 39.9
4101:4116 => 0.10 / 39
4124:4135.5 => 0.11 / 39.3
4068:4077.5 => -0.05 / 44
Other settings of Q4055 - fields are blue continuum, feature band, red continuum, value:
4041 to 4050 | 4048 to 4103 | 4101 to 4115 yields 1.61 angstrom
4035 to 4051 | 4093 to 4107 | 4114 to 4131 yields 1.45 angstrom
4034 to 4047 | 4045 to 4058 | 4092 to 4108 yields -0.42 angstrom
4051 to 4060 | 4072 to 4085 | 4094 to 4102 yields -1.91 angstrom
